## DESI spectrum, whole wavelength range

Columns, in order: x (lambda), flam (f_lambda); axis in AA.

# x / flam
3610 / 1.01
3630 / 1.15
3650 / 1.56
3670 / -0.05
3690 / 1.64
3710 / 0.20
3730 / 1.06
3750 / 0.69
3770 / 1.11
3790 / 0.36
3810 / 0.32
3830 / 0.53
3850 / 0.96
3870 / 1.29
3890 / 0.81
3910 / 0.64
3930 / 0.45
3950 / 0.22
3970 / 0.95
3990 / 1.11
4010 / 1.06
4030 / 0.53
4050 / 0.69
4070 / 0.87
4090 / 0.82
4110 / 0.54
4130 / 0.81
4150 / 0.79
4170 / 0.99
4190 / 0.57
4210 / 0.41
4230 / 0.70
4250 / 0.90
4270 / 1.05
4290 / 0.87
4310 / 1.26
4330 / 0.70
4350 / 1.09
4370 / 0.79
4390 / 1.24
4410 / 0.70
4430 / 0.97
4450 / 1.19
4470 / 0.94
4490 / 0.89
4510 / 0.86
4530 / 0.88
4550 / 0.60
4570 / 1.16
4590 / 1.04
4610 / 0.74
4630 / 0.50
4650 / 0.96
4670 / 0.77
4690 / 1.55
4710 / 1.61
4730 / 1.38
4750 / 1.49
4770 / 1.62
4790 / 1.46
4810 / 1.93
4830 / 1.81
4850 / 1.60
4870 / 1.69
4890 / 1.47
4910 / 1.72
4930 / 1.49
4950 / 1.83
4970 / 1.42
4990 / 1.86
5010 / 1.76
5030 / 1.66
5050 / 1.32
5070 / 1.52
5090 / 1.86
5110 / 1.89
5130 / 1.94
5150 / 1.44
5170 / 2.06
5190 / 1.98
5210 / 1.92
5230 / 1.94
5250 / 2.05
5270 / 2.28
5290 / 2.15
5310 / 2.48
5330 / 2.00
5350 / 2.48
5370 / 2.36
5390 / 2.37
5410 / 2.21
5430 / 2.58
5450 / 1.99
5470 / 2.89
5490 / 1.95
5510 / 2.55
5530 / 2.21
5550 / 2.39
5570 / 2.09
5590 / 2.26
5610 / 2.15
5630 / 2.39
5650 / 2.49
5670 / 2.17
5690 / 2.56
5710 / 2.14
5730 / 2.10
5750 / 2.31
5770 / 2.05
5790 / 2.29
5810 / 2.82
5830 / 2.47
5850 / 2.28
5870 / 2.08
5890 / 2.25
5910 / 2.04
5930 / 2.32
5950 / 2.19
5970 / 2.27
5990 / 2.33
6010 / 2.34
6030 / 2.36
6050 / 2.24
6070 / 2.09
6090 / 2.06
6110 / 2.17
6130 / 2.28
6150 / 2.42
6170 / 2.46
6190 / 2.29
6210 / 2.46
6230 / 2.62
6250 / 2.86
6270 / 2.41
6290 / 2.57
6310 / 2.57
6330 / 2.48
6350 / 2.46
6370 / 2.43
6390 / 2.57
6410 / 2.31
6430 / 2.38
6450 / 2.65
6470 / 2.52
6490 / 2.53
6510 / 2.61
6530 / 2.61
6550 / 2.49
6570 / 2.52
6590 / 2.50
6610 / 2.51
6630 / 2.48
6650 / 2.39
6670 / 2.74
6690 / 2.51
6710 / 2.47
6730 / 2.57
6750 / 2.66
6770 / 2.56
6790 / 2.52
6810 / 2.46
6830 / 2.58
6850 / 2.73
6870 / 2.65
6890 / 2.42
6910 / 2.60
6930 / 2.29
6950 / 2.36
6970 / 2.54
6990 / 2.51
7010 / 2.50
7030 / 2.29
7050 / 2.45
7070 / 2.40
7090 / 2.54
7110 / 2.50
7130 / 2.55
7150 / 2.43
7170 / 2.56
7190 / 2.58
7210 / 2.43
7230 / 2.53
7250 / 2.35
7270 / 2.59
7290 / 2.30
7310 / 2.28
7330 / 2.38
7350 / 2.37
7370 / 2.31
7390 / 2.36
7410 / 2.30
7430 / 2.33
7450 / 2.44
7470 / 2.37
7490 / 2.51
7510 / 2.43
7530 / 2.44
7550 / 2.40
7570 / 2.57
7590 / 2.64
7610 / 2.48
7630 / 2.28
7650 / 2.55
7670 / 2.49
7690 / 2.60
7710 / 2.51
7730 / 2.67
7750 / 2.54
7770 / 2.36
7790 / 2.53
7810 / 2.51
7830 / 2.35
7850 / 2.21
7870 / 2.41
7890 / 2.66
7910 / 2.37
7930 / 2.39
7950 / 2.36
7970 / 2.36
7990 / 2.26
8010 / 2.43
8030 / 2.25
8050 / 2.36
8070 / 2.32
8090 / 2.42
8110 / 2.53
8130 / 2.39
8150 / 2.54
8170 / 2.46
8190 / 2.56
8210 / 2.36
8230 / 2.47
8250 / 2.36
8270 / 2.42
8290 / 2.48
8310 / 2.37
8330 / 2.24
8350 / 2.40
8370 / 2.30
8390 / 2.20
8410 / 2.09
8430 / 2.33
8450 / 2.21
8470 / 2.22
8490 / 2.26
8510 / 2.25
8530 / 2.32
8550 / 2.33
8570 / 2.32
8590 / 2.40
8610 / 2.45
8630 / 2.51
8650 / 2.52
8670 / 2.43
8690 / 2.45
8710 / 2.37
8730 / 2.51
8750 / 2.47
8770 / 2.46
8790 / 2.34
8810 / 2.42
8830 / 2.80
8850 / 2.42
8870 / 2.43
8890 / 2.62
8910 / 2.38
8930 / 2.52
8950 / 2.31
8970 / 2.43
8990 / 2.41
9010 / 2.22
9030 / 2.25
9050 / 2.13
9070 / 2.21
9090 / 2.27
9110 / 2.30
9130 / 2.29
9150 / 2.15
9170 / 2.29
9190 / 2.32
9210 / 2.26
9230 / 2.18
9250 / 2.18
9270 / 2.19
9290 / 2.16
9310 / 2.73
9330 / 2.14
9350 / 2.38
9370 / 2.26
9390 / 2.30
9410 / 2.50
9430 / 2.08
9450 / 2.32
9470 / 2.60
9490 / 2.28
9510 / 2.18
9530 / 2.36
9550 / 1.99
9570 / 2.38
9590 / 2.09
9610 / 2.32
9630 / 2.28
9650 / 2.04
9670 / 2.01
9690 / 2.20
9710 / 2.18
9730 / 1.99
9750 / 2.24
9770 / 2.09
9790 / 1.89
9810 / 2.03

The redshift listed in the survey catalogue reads 0.175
